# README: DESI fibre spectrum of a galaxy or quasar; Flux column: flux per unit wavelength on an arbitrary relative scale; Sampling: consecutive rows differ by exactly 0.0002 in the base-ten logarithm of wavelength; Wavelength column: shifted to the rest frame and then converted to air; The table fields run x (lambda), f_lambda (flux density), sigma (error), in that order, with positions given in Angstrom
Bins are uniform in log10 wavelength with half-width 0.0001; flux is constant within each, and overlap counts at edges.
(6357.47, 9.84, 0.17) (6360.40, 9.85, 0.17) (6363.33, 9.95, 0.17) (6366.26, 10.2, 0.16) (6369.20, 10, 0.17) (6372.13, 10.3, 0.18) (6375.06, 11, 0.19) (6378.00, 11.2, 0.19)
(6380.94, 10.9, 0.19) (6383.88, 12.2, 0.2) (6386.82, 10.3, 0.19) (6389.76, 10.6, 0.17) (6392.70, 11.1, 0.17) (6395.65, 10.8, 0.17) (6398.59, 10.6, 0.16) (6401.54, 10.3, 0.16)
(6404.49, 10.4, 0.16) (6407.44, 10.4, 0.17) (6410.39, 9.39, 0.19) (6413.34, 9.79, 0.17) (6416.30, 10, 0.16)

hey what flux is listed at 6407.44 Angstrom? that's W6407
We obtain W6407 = 10.4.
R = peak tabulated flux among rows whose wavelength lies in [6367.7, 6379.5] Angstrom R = 11.2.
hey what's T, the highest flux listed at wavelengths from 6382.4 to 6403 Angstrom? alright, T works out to 12.2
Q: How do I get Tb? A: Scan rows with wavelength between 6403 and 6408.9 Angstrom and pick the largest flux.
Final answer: 10.4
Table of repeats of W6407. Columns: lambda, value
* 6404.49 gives 10.4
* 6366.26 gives 10.2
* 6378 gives 11.2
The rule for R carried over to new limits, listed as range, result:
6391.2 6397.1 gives 11.1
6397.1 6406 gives 10.6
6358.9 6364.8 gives 9.95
